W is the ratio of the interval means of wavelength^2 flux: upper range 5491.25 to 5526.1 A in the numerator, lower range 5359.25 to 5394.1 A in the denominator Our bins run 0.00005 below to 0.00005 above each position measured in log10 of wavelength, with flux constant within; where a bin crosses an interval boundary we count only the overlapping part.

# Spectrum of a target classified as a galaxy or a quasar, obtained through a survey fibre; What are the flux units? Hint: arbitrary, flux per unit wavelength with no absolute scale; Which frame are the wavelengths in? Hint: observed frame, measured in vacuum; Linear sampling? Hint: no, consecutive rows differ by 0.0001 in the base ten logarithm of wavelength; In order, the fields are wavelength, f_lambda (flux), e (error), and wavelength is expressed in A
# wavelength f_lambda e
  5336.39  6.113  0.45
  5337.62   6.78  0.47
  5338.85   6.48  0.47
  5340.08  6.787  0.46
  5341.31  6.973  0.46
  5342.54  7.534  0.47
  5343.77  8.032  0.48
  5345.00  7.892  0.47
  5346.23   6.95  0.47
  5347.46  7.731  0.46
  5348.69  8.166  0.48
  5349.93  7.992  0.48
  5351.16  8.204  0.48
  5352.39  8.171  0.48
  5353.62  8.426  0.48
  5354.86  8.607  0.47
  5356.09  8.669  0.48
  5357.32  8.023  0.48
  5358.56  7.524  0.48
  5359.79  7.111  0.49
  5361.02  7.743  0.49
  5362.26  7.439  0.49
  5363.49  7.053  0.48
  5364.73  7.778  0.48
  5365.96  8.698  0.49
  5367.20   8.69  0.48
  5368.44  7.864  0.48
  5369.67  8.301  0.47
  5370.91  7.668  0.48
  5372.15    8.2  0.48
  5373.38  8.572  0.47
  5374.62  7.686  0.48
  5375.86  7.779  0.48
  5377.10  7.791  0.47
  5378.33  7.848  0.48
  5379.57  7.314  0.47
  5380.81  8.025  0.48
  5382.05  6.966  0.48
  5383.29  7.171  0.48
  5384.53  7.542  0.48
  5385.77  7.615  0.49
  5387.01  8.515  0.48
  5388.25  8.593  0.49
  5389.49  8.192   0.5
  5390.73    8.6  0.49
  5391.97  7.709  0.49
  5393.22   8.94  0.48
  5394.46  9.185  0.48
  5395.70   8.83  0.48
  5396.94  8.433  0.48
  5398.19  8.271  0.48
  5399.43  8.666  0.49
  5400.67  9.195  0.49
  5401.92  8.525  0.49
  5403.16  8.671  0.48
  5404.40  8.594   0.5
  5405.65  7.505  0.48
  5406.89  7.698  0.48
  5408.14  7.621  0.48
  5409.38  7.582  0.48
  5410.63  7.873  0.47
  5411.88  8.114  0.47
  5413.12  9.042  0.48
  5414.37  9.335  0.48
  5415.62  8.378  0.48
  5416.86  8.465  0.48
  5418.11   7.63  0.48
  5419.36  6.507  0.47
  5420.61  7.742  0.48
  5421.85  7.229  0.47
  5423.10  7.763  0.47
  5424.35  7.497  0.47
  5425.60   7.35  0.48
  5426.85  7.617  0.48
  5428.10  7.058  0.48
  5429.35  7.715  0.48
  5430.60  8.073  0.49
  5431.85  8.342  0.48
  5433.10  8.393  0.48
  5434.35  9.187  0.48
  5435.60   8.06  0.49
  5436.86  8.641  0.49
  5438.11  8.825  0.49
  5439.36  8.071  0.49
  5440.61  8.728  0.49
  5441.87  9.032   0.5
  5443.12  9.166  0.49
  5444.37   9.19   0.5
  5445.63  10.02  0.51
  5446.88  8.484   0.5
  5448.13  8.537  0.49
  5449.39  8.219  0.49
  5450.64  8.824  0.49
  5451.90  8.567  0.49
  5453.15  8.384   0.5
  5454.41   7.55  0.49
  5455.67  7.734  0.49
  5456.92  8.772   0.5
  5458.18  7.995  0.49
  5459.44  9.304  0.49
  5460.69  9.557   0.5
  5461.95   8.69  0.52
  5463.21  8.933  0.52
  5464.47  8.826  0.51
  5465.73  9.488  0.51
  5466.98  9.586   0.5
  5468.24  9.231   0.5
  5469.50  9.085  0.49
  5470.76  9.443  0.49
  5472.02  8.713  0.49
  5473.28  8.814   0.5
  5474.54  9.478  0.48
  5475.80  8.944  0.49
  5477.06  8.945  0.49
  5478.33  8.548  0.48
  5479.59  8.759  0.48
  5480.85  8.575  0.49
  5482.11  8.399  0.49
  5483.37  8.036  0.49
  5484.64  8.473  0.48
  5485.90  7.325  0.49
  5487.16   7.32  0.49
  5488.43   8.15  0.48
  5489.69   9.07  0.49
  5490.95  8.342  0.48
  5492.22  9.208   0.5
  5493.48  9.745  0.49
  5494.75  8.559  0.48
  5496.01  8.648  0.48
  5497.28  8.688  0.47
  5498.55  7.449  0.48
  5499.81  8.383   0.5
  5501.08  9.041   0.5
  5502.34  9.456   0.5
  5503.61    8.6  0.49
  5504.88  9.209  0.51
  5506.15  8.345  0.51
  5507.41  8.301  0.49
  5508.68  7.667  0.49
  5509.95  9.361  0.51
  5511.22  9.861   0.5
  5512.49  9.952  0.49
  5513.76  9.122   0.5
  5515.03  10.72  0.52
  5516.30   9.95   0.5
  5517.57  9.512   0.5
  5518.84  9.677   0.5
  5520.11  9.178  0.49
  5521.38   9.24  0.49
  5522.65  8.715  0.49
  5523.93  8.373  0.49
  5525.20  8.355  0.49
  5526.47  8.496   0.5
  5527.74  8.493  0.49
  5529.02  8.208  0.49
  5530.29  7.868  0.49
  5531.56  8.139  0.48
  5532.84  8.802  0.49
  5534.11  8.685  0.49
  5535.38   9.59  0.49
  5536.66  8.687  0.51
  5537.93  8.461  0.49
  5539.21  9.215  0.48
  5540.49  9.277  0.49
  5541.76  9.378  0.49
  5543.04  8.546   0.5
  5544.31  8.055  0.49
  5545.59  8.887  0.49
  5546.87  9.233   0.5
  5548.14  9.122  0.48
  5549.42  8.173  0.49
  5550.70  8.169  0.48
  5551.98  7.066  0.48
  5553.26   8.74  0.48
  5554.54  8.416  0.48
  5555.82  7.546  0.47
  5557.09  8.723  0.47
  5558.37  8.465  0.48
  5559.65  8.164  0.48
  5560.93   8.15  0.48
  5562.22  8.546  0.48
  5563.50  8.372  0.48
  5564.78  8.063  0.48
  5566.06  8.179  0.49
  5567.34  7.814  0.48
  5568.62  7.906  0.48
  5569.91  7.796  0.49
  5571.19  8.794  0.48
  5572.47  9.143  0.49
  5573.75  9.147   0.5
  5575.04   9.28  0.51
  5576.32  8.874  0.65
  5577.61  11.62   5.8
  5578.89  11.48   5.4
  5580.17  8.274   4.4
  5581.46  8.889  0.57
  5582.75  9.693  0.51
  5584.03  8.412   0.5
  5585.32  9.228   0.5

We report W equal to 1.19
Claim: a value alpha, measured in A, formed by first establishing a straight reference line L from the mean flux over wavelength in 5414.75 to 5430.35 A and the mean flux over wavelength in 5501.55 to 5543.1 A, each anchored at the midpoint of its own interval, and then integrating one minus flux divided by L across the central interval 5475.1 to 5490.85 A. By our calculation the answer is 0.1 A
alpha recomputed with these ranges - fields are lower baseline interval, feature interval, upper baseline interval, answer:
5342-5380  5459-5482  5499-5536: -1.08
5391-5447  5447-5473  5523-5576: -1.28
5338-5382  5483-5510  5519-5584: -0.21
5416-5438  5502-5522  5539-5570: -2.52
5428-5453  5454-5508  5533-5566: -0.78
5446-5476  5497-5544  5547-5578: -1.42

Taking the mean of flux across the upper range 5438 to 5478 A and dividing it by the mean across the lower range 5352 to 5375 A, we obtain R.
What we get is 1.1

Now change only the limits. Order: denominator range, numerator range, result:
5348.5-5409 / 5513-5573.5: 1.07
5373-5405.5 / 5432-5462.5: 1.06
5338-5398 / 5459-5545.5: 1.12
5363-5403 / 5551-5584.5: 1.07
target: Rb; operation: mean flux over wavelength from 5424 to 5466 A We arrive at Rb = 8.49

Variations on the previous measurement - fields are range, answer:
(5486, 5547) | 8.82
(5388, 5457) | 8.3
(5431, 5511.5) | 8.7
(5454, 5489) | 8.67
